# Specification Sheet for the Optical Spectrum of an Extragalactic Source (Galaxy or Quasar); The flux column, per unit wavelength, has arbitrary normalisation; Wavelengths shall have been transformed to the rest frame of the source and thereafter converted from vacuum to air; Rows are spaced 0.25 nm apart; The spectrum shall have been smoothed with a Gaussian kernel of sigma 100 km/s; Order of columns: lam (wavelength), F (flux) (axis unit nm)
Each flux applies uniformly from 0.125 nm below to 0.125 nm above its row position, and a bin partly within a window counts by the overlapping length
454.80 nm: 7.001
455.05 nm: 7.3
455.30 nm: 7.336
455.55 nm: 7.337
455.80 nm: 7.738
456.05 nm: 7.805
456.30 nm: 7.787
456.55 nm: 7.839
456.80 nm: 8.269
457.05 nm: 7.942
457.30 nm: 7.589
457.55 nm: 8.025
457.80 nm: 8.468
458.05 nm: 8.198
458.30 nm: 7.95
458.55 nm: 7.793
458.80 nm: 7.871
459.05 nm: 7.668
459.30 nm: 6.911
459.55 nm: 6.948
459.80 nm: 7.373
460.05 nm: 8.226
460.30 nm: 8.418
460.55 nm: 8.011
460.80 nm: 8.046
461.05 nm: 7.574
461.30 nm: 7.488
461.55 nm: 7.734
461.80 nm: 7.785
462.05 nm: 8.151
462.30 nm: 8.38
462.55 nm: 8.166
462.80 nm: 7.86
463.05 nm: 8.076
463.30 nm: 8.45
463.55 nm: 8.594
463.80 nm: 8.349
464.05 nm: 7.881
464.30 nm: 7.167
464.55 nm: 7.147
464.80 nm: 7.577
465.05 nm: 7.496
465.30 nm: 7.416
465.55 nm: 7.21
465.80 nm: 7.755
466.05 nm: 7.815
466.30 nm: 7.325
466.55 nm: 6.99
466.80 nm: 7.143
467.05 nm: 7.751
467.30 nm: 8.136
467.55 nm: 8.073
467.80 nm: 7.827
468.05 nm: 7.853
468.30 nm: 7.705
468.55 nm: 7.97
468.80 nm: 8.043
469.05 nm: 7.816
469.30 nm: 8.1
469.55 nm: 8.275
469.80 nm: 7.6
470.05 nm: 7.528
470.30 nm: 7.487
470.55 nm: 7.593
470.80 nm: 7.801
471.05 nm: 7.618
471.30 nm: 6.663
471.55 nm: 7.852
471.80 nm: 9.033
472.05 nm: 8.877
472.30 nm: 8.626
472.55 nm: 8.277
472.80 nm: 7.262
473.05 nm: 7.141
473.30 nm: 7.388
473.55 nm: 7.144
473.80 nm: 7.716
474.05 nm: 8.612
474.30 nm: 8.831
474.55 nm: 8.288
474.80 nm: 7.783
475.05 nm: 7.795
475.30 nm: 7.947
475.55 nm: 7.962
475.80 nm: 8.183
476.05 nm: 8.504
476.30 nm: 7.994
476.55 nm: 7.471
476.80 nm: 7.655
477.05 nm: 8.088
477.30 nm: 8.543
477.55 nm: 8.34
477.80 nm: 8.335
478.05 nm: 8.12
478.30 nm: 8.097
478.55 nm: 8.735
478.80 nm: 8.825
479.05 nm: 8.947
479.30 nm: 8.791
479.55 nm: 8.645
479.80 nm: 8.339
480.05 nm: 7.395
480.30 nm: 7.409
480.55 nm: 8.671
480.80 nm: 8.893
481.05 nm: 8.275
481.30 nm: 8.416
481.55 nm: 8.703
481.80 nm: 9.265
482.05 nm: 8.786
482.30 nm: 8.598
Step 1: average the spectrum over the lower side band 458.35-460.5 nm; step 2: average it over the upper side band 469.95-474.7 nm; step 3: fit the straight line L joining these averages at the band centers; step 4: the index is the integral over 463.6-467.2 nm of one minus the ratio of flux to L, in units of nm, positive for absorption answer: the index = 0.112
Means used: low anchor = 7.67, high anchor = 7.88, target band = 7.53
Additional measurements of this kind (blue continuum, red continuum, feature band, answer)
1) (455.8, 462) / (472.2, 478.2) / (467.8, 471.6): 0.10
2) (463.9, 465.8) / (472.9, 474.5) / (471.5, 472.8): -0.12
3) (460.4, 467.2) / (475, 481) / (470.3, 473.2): 0.06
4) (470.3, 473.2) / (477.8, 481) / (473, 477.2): 0.09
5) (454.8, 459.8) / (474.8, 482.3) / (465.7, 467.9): 0.09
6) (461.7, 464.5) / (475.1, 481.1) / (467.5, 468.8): 0.04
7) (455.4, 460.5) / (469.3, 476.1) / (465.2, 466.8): 0.10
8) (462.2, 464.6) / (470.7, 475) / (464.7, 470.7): 0.22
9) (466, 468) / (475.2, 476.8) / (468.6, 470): -0.04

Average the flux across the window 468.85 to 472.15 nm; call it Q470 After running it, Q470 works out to 7.86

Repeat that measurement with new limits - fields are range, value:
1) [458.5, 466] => 7.78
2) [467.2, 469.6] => 7.97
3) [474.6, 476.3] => 8.04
